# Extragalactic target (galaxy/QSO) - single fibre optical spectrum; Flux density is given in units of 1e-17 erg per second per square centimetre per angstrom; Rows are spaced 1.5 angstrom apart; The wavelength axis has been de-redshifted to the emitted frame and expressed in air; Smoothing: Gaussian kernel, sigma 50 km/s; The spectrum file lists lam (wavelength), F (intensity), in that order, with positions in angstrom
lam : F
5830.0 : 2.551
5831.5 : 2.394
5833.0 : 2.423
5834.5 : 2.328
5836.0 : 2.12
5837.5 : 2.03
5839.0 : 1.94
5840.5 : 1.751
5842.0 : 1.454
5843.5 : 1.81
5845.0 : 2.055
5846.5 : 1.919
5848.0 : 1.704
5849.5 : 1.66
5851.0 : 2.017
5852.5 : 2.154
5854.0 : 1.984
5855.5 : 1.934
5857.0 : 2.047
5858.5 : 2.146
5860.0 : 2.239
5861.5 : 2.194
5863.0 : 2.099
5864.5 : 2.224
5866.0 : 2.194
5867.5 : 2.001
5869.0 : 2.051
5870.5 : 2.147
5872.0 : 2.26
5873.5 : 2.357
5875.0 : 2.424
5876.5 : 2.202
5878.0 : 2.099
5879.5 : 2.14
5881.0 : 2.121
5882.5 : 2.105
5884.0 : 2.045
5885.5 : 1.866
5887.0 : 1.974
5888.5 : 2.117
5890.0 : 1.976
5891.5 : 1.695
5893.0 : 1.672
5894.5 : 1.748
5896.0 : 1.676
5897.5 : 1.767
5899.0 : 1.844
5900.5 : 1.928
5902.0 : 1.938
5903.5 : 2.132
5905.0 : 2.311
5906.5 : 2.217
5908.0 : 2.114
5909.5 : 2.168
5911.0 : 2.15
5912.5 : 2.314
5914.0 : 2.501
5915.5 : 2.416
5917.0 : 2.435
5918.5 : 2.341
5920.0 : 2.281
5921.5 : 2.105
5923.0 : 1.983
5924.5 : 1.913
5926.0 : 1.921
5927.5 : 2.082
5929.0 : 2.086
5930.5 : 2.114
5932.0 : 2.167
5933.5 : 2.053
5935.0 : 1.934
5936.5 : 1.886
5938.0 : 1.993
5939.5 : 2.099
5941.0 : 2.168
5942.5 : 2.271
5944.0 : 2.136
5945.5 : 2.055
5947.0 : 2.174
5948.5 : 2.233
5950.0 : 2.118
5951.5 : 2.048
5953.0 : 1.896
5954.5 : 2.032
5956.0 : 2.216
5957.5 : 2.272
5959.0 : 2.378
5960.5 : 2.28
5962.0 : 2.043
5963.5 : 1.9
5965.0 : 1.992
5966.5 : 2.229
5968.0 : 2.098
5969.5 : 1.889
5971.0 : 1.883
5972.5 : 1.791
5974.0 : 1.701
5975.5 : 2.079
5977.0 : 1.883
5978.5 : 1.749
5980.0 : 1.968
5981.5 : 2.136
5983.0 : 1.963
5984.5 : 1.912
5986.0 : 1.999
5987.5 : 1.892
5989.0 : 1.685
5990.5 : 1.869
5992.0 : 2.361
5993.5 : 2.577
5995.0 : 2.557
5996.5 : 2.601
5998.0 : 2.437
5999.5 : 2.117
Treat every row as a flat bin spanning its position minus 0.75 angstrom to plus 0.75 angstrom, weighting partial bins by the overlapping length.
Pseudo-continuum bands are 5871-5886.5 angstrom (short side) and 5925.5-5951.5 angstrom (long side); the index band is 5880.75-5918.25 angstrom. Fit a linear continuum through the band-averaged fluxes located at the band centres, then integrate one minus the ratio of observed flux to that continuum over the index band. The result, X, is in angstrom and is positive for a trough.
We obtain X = 1.4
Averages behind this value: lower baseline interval 2.16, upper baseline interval 2.09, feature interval 2.05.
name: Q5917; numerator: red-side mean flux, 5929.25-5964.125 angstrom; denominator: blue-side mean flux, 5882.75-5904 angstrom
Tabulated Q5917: 1.1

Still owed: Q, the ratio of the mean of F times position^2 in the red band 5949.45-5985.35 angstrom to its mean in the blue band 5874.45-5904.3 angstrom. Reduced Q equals 1.05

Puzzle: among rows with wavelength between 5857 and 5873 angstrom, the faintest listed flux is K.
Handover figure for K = 2.001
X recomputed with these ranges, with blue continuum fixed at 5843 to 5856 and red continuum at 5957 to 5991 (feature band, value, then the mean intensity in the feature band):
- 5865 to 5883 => -2.3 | 2.18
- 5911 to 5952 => -3.8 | 2.14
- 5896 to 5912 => -0.8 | 2.04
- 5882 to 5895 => 0.2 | 1.91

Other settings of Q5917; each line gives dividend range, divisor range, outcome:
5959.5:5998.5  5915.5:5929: 0.96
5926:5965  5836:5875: 1.04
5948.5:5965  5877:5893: 1.06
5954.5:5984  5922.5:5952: 0.98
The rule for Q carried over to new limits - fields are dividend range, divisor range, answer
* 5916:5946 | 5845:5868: 1.06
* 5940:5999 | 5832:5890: 1.05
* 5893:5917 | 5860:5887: 0.98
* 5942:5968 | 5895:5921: 1.01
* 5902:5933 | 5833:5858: 1.15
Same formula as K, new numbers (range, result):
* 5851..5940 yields 1.672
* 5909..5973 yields 1.791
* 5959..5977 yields 1.701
